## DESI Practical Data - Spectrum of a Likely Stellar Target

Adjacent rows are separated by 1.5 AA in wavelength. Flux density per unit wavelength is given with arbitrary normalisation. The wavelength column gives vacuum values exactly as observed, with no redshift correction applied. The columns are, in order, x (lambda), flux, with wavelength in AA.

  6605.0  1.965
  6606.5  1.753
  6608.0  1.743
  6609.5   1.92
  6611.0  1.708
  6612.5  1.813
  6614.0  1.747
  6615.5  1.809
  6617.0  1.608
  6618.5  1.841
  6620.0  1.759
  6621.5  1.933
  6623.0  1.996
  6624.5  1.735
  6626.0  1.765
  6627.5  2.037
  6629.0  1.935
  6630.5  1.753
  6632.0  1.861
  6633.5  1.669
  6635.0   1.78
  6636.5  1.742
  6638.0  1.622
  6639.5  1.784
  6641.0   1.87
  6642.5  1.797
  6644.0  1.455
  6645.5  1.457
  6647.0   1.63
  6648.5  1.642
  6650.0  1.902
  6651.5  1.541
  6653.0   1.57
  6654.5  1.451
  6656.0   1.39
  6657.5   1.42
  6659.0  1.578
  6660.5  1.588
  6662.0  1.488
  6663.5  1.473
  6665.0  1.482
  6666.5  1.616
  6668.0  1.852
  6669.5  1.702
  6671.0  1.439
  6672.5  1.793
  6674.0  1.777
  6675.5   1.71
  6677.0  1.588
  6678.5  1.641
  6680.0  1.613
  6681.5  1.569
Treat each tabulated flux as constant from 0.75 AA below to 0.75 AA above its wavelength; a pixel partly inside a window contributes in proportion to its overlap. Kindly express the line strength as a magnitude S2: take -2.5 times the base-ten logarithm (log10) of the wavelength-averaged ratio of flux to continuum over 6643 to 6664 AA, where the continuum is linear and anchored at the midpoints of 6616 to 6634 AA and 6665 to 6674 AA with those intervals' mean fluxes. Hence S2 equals 0.12 mag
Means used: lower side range 1.83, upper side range 1.67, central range 1.55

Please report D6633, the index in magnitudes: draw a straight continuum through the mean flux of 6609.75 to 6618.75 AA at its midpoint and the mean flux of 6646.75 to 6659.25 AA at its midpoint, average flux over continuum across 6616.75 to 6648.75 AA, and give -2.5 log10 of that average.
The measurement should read -0.060 mag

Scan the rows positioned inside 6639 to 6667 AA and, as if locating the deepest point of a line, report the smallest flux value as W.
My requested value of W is 1.39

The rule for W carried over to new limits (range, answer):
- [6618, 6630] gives 1.735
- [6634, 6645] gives 1.455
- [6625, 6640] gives 1.622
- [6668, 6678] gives 1.439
